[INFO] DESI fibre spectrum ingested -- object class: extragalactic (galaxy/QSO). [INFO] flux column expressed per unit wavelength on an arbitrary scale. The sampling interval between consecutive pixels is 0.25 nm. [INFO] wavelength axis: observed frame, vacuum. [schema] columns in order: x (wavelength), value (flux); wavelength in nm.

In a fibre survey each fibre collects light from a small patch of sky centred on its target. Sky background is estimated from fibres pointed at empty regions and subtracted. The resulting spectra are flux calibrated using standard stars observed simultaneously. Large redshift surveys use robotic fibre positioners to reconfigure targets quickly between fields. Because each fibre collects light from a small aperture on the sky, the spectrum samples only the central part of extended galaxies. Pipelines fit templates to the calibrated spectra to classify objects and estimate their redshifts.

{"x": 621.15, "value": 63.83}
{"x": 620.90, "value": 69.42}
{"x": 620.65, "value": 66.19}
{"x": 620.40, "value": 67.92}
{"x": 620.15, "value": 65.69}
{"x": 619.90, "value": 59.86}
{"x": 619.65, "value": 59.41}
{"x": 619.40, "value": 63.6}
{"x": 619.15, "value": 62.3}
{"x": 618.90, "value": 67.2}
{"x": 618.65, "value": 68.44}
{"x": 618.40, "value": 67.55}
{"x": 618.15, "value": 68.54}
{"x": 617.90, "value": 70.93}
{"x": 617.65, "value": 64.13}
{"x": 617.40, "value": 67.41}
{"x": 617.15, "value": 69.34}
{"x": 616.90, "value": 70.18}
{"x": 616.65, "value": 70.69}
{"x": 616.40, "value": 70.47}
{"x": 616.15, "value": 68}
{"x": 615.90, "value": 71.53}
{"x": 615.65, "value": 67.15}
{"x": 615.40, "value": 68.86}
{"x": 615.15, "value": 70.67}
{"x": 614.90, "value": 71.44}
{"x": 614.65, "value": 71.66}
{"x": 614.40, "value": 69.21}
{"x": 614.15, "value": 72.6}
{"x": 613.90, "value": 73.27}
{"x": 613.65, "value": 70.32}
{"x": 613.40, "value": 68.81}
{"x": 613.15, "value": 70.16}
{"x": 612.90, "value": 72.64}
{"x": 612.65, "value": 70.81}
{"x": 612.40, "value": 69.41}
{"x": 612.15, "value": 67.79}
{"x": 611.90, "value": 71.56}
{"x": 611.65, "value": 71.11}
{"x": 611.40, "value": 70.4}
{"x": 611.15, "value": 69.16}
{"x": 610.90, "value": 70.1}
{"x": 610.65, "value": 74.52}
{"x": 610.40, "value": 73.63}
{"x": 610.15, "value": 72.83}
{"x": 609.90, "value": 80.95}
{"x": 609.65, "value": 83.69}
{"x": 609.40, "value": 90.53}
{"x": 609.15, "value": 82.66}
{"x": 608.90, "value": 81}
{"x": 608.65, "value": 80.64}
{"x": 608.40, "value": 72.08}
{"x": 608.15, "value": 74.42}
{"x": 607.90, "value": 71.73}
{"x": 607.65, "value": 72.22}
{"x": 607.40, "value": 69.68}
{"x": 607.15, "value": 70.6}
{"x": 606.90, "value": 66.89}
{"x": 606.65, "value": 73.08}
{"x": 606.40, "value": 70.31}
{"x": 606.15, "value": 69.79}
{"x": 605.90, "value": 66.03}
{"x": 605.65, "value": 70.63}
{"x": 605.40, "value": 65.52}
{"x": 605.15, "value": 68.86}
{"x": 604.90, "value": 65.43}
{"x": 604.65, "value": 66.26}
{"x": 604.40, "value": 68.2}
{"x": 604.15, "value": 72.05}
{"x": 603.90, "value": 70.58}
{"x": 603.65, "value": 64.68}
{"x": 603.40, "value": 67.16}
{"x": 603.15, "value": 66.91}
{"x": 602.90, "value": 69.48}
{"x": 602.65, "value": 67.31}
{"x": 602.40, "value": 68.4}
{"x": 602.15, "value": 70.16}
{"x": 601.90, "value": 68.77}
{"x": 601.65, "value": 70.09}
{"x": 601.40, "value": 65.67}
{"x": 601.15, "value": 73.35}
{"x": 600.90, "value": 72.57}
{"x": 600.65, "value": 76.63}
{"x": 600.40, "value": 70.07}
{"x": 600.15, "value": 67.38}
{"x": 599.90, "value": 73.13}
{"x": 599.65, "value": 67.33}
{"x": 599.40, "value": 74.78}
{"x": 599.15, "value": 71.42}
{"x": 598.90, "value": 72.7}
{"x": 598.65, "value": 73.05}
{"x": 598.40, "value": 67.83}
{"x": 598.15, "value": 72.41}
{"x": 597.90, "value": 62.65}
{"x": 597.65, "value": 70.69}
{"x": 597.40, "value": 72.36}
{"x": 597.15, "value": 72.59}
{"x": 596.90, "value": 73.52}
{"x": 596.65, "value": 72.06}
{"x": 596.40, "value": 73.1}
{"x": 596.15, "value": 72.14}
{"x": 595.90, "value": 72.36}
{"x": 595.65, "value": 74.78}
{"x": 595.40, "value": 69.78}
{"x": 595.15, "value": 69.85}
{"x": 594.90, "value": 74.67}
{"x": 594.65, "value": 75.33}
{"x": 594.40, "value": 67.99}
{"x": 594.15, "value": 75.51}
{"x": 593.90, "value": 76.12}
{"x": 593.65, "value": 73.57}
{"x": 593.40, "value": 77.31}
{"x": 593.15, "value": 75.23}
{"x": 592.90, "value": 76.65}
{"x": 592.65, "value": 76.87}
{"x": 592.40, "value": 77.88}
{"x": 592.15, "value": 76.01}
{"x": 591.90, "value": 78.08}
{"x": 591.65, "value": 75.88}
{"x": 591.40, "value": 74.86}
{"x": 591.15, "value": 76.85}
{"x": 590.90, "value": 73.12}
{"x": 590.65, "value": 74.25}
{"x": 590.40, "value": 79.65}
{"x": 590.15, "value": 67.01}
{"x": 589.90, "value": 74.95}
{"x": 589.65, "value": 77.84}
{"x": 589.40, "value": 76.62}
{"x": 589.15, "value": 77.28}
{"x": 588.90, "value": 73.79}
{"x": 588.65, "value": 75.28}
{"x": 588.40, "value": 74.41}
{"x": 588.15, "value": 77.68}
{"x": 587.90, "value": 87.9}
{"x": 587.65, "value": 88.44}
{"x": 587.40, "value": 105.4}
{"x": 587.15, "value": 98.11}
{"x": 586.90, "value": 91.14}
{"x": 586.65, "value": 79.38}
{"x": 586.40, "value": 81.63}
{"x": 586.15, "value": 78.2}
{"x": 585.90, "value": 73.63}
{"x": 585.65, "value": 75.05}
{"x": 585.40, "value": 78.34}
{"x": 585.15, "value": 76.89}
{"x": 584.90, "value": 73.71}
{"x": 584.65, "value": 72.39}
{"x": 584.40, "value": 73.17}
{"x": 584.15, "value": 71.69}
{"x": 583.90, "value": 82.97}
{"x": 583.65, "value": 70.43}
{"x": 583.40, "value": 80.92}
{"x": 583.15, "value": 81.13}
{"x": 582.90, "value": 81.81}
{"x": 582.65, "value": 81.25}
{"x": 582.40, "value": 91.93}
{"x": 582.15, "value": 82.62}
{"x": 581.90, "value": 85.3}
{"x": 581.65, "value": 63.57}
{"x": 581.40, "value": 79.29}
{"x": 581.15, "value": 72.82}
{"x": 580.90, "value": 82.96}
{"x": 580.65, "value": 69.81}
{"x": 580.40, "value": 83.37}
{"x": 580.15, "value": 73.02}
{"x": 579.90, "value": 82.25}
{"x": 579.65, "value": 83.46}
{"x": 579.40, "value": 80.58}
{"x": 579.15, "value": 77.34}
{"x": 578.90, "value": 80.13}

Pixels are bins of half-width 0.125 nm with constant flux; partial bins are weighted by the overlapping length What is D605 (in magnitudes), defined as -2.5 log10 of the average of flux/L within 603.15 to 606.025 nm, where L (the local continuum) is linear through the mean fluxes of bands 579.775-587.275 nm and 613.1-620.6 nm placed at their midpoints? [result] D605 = 0.07 mag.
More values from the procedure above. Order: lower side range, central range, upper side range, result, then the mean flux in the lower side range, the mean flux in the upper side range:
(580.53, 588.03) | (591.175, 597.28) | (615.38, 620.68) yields 0.031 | 80.4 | 67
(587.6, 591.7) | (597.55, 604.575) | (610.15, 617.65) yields 0.059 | 76.6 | 70.4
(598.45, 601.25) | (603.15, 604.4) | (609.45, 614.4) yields 0.057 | 71.9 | 72.5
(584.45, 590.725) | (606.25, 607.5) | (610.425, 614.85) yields 0.042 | 79.5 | 70.9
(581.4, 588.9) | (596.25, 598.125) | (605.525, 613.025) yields 0.085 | 80.4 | 73.4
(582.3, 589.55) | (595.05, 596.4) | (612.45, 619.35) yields 0.070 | 80.3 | 69.4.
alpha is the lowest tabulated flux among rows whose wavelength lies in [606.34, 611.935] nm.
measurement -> 66.89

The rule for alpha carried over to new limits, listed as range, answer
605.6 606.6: 66.03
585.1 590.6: 67.01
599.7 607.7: 64.68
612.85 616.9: 67.15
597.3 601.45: 62.65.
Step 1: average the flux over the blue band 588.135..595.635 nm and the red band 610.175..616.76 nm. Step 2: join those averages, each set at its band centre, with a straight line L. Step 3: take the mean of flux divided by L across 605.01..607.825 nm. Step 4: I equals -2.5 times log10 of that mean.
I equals 0.040 mag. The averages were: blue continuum 75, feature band 69.4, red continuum 70.6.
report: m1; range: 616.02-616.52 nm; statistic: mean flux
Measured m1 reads 69.2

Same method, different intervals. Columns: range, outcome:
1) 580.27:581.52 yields 77.6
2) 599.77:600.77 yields 71.8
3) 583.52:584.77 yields 74.2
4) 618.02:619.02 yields 68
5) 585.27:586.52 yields 77.4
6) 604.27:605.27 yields 67.2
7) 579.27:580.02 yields 82.1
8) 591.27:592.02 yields 76.3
